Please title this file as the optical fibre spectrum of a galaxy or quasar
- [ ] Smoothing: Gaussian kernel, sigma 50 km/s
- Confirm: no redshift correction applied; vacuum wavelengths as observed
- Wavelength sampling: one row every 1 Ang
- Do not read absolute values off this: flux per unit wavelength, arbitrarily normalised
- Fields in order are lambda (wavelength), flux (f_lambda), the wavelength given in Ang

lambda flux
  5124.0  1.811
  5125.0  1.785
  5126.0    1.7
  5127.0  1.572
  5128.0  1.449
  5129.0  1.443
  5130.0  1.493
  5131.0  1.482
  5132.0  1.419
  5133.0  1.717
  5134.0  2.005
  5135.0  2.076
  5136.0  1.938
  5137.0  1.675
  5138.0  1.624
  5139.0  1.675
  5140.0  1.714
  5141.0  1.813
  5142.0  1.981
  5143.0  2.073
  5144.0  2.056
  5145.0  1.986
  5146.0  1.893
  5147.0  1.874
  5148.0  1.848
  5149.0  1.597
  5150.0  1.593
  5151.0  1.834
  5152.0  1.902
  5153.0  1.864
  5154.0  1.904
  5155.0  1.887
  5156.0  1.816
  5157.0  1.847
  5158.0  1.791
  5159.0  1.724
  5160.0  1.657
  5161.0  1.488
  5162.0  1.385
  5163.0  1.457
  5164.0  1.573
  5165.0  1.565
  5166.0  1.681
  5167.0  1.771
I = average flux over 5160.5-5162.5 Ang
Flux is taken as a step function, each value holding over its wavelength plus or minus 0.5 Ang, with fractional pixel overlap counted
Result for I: 1.44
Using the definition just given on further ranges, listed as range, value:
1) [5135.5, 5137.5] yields 1.81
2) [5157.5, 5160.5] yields 1.72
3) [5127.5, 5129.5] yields 1.45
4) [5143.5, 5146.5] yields 1.98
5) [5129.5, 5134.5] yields 1.62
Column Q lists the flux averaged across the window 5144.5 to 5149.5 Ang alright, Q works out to 1.84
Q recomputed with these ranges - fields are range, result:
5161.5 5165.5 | 1.5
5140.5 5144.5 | 1.98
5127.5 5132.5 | 1.46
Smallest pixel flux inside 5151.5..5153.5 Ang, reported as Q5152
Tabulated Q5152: 1.864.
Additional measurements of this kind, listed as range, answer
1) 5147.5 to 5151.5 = 1.593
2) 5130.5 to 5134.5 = 1.419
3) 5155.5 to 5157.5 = 1.816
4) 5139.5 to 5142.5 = 1.714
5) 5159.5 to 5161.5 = 1.488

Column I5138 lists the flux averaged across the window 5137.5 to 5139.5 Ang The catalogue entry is 1.65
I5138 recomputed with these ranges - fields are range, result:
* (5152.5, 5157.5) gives 1.86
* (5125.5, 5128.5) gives 1.57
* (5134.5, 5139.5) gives 1.8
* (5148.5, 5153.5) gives 1.76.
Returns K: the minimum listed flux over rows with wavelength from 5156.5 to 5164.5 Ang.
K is 1.385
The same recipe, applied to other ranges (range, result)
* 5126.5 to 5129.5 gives 1.443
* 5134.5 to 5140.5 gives 1.624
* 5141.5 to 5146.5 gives 1.893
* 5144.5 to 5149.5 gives 1.597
